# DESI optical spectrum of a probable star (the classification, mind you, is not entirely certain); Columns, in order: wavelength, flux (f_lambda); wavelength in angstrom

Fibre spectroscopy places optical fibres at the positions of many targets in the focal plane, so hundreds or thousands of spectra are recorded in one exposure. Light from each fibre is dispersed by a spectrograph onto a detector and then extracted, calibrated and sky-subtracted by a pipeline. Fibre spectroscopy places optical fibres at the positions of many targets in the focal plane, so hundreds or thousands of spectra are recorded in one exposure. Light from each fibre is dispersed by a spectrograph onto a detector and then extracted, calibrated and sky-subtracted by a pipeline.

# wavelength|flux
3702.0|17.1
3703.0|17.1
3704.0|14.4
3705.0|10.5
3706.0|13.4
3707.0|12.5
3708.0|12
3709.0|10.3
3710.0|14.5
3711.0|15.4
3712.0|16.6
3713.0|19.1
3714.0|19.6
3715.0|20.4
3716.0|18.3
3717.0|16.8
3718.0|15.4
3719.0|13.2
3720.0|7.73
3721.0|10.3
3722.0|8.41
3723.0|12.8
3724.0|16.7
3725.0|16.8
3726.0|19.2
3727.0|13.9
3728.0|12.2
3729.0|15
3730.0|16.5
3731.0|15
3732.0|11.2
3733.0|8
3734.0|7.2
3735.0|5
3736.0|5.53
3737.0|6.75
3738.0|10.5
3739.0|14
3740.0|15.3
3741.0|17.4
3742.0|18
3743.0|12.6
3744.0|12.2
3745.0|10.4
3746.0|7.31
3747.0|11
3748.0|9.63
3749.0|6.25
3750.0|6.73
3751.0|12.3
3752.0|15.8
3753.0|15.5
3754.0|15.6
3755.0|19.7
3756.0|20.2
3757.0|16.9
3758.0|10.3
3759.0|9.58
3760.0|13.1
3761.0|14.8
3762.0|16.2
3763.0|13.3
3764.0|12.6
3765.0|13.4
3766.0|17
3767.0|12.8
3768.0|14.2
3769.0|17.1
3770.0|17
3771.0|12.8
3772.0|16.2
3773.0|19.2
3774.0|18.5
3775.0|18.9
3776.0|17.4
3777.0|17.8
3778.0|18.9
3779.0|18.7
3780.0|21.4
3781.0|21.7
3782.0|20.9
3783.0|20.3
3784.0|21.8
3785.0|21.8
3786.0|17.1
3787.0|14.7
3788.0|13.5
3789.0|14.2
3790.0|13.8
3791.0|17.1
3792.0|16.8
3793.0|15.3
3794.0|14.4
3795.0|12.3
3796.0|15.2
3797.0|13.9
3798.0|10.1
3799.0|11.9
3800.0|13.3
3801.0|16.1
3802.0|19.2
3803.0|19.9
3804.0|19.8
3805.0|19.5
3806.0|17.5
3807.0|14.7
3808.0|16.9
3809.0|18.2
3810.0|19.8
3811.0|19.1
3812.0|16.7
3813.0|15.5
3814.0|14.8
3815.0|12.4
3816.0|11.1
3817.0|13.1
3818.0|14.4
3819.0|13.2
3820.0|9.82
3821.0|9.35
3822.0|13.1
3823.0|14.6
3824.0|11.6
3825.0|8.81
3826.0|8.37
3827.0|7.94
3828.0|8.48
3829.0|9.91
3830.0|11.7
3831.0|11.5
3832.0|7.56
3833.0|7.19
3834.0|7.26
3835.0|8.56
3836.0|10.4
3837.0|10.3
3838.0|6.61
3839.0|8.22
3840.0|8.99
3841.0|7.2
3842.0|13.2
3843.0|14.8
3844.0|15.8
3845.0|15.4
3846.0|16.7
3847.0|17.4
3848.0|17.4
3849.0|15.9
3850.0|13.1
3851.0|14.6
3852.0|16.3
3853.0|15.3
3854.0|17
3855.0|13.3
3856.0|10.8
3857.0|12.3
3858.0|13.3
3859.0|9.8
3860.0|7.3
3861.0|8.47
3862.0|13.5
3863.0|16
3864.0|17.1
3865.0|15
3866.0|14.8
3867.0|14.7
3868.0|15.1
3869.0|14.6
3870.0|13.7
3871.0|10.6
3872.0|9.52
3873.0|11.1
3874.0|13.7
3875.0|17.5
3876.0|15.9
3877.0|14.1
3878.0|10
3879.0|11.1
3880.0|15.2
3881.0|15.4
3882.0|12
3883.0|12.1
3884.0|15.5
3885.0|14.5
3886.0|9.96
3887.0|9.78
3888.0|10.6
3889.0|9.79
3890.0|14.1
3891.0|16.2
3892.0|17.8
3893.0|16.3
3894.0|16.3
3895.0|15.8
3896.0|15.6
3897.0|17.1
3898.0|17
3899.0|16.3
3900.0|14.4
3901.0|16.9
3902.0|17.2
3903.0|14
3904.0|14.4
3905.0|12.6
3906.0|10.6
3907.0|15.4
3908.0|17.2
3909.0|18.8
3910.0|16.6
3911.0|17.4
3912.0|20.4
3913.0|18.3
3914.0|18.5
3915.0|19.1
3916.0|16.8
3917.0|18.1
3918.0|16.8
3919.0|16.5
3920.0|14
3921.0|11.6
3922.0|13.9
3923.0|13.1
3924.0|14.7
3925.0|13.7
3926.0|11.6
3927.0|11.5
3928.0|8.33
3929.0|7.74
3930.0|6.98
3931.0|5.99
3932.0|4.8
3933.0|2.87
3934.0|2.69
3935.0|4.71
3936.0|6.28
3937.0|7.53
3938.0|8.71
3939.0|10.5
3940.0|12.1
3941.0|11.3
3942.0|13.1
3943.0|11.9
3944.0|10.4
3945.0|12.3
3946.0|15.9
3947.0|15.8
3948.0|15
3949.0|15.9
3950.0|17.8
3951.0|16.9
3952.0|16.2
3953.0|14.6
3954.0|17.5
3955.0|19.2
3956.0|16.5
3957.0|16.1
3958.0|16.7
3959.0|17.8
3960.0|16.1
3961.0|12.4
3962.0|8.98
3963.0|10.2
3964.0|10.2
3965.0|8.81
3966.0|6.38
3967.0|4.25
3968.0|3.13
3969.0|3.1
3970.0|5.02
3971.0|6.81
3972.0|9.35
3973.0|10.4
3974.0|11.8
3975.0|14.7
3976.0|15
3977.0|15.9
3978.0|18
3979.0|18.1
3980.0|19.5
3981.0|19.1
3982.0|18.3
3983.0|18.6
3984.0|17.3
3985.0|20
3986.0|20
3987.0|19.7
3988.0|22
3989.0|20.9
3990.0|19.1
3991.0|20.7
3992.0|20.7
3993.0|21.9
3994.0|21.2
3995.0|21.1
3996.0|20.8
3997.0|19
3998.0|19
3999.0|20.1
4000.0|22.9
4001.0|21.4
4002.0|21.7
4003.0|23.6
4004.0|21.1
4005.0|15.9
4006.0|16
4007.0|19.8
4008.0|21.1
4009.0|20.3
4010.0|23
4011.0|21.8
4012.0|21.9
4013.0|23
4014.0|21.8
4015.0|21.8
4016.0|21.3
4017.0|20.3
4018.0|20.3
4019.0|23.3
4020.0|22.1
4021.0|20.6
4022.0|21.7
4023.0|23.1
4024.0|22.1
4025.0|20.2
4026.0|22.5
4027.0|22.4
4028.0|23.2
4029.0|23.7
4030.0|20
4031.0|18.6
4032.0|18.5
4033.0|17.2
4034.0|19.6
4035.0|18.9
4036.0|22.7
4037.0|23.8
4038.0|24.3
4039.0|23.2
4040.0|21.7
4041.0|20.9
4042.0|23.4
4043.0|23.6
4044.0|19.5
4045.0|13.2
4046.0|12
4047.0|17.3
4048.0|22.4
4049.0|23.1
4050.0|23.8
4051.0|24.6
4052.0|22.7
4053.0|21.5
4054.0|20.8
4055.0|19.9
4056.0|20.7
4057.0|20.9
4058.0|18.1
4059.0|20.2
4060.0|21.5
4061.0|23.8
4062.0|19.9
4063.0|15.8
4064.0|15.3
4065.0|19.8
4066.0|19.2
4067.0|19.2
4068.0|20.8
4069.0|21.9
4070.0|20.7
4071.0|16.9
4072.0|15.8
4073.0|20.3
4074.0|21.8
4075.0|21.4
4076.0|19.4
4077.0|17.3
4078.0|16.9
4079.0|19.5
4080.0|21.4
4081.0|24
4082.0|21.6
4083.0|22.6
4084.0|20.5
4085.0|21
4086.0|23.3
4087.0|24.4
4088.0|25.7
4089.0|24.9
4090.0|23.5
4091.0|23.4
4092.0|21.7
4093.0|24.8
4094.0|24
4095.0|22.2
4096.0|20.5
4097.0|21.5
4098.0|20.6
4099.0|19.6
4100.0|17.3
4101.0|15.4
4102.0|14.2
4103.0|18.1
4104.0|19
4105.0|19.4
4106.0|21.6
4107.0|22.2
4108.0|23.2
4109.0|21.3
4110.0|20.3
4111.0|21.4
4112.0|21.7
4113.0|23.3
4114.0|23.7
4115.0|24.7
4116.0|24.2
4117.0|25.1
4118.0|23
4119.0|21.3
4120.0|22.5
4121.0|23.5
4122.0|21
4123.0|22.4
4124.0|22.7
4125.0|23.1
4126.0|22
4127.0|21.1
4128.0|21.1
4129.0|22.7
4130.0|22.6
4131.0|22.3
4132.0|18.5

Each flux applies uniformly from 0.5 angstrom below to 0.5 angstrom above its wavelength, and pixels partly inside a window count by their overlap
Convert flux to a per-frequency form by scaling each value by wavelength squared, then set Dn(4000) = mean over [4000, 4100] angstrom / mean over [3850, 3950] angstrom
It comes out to 1.70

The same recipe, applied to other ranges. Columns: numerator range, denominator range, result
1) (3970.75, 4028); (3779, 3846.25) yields 1.55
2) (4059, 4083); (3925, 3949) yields 2.18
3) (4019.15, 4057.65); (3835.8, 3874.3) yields 1.77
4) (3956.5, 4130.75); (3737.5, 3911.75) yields 1.56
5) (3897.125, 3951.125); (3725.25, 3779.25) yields 1.05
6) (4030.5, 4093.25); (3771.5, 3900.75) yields 1.64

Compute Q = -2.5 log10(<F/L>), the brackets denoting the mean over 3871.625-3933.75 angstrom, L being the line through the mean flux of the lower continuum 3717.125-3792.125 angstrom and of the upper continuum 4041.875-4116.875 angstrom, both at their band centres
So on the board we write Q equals 0.24 mag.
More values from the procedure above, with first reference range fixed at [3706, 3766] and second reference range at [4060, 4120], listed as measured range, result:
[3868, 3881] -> 0.23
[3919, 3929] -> 0.36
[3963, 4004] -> 0.16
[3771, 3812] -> -0.18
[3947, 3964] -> 0.18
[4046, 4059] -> -0.04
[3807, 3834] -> 0.21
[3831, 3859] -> 0.26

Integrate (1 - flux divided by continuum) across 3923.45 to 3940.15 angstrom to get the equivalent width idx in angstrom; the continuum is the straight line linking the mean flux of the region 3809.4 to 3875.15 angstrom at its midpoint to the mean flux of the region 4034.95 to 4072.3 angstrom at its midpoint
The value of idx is 8.06 angstrom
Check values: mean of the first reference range 12.6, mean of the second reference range 20.4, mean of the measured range 8.21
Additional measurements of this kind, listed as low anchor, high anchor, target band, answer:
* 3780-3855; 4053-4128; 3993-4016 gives -2.4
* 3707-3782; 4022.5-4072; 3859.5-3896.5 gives 7.6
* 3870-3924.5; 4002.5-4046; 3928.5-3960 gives 9.4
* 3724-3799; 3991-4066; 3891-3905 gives 1.4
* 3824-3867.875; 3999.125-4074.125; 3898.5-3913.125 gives -1.2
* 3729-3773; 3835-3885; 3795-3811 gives -4.0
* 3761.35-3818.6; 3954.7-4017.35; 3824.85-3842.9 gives 8.0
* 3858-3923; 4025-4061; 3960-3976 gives 8.1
